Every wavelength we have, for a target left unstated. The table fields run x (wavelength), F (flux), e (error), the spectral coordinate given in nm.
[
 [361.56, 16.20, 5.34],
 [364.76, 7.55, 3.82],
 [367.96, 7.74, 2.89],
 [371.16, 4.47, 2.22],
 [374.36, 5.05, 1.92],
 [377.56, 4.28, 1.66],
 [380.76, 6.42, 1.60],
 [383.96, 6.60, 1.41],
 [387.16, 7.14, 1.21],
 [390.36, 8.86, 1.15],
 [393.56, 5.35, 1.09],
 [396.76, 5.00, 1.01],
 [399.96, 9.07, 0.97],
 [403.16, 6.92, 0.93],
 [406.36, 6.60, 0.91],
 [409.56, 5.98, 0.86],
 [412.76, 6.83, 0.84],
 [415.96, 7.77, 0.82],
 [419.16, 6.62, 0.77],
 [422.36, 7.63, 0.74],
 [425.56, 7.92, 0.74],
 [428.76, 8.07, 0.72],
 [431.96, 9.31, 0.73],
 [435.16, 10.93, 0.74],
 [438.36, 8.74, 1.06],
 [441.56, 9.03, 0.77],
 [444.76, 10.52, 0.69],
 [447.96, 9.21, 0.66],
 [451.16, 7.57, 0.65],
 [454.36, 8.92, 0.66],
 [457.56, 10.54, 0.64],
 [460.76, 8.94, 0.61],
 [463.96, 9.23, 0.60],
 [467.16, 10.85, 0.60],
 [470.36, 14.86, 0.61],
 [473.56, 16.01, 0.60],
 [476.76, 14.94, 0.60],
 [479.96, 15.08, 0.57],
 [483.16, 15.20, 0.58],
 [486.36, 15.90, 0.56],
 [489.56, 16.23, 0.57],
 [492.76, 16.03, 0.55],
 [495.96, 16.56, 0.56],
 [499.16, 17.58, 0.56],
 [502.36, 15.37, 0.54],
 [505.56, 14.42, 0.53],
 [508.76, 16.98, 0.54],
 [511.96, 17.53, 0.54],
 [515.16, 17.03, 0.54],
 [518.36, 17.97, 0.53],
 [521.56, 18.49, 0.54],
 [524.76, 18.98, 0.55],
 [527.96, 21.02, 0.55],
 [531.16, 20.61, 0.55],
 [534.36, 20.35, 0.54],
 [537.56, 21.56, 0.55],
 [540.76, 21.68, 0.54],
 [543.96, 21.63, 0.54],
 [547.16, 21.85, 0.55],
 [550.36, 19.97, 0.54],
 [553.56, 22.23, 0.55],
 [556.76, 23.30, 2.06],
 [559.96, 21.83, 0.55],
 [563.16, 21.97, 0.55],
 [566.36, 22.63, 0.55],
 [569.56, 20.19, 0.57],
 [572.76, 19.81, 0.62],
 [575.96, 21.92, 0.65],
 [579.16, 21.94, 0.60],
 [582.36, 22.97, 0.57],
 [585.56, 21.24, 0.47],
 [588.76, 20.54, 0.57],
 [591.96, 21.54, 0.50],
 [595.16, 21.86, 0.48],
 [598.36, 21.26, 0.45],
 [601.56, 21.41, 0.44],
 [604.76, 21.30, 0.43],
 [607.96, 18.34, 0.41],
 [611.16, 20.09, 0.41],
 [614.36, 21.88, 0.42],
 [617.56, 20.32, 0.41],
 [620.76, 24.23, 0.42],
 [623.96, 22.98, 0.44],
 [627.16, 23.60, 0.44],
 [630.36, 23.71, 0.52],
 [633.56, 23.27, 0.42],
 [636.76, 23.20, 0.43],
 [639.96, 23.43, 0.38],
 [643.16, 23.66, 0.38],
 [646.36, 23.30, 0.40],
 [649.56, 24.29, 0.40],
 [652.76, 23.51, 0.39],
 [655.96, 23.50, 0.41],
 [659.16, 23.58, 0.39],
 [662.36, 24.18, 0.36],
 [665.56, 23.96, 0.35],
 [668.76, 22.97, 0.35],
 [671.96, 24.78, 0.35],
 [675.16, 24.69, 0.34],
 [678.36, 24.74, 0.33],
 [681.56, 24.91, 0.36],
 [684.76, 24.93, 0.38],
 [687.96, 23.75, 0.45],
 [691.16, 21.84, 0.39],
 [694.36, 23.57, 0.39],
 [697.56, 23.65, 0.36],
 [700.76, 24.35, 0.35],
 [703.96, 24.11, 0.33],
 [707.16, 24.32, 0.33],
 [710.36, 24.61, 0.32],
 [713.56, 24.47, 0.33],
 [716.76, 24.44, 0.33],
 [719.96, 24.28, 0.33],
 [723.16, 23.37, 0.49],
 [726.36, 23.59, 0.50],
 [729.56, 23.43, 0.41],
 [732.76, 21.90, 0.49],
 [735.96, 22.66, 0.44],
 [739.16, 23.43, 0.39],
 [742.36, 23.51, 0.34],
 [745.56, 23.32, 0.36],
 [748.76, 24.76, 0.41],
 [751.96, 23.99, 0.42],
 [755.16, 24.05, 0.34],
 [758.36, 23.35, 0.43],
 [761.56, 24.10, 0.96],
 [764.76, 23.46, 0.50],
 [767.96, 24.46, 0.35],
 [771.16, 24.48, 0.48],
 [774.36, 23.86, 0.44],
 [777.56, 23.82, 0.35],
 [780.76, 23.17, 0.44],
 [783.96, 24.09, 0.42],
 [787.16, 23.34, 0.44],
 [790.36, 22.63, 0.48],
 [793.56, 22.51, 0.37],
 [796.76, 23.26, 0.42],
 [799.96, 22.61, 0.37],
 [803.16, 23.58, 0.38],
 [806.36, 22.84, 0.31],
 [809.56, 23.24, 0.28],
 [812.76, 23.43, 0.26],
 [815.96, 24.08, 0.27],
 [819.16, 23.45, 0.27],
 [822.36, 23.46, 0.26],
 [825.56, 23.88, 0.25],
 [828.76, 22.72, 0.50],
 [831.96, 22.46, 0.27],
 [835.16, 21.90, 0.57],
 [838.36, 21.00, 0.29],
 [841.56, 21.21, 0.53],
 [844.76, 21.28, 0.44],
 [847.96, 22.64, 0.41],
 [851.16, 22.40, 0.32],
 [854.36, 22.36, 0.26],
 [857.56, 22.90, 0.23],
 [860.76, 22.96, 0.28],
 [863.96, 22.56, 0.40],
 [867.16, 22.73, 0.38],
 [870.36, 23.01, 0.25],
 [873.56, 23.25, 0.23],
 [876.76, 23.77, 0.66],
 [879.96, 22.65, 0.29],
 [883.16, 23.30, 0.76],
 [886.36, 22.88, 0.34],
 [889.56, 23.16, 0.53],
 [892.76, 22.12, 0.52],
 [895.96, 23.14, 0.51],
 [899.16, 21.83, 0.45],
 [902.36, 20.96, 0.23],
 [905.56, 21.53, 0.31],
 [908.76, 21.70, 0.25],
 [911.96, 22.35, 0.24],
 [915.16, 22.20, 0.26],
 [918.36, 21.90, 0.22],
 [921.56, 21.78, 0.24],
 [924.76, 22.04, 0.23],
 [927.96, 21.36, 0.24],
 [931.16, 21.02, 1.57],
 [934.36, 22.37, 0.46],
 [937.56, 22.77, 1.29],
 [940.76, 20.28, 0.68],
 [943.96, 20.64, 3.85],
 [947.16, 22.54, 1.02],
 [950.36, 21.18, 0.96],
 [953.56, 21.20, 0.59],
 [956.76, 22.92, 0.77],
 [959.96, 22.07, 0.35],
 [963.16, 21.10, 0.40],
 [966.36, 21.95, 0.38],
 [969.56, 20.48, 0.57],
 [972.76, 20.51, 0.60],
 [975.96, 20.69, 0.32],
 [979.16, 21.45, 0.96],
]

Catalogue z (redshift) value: 0.173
